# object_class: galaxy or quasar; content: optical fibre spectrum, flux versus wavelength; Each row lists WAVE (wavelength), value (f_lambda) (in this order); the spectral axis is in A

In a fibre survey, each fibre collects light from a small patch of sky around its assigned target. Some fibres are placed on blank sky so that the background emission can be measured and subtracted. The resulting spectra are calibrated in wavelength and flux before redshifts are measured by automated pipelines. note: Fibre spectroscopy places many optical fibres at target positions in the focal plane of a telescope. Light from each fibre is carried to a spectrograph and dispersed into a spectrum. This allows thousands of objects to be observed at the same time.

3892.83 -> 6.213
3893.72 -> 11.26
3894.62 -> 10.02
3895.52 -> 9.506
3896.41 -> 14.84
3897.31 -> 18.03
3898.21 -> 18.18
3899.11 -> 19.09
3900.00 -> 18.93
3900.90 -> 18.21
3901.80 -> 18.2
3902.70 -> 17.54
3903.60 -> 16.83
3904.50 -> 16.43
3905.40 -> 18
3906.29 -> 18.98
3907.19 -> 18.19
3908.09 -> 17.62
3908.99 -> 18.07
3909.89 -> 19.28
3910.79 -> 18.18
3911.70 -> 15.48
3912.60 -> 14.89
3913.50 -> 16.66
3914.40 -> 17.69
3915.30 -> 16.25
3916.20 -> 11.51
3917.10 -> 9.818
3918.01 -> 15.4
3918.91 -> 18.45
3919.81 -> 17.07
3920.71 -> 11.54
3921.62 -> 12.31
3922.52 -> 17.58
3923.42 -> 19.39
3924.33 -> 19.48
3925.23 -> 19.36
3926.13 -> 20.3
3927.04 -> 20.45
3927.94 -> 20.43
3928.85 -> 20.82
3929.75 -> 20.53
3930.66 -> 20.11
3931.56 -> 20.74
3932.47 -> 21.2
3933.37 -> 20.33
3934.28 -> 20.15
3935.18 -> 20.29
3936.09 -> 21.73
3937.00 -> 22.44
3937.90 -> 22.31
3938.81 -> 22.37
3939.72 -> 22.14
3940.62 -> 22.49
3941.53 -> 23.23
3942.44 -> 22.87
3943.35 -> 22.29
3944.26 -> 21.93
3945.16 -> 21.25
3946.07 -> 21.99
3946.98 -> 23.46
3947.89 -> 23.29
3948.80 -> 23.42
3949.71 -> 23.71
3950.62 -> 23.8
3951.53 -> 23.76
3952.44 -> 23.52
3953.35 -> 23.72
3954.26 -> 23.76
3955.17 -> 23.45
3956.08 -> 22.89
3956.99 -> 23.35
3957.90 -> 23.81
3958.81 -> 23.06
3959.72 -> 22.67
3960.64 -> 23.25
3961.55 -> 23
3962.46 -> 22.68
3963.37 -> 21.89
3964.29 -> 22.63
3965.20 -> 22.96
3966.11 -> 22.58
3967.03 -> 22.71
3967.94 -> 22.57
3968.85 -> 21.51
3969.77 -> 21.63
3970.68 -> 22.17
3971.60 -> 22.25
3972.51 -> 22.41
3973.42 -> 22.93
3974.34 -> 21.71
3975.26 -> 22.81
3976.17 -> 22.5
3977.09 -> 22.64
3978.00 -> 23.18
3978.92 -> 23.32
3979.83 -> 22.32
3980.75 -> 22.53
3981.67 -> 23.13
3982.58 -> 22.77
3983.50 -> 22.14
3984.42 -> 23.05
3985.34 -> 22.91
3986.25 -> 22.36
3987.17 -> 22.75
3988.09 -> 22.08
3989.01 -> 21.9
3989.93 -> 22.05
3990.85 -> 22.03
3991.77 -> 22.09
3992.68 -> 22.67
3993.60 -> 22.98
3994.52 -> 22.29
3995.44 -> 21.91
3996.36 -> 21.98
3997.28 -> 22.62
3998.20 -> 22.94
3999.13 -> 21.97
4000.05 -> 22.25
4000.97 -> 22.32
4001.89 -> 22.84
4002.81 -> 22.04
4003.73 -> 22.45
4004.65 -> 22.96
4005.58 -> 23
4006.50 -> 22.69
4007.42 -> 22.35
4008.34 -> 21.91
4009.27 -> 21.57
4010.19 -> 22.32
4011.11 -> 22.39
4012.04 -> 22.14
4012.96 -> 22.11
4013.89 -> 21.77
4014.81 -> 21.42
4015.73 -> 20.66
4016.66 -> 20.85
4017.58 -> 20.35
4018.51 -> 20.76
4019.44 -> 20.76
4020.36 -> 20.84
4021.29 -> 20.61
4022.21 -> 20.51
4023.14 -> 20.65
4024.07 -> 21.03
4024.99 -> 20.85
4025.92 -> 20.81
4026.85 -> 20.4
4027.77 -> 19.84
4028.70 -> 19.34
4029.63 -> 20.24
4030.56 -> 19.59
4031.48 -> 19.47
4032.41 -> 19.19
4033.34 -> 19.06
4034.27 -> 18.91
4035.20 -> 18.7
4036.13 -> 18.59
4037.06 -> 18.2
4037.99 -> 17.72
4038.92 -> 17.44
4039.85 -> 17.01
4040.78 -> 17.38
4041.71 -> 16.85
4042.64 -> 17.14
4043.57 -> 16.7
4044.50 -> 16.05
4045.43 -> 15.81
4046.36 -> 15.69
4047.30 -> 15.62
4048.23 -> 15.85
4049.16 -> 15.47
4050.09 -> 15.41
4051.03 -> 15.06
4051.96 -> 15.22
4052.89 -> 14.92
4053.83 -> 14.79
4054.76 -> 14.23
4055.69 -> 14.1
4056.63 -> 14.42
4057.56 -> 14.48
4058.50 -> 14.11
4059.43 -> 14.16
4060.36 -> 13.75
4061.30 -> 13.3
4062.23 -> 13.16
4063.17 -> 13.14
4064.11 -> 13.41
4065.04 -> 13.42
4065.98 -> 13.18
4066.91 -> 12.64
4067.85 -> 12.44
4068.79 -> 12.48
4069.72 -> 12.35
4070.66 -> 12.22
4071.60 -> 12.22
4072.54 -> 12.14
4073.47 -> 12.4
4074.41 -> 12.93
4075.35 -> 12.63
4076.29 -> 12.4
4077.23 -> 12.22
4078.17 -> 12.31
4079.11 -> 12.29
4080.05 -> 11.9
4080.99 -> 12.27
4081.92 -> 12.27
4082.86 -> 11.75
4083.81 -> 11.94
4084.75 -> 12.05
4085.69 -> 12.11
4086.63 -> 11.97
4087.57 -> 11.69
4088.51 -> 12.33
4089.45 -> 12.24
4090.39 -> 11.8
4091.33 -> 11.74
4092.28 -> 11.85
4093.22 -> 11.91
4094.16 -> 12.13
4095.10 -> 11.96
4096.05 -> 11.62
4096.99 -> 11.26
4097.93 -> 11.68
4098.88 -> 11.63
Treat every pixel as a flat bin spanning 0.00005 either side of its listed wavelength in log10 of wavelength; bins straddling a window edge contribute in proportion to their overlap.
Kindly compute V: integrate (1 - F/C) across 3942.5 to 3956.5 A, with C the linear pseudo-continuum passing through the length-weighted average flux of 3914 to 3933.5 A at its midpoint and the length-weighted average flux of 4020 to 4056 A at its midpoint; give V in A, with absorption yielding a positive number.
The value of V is -4.2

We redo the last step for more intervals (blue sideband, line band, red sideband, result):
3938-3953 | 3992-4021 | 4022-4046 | -2.9 A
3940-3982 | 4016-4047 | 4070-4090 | -4.6 A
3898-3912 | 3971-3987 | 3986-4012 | -0.9 A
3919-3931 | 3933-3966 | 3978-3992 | -4.3 A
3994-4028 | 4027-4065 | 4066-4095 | 1.4 A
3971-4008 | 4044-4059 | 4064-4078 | -0.1 A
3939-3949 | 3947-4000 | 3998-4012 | -0.6 A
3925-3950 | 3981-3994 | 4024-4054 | -1.8 A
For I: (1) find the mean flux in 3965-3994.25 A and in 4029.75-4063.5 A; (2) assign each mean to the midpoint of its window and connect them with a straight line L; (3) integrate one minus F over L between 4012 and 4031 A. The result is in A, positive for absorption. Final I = -2.22 A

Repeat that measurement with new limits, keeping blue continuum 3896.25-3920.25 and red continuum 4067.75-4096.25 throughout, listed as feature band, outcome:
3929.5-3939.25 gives -2.9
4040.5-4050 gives -2.2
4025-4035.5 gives -4.7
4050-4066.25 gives -1.6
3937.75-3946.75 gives -3.5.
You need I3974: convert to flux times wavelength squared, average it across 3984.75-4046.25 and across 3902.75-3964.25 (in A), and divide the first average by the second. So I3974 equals 1.07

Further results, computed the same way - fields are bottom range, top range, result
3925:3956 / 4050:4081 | 0.64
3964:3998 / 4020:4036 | 0.91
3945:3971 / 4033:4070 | 0.70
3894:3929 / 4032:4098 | 0.90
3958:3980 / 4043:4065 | 0.68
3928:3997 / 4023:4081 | 0.72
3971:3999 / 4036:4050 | 0.76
